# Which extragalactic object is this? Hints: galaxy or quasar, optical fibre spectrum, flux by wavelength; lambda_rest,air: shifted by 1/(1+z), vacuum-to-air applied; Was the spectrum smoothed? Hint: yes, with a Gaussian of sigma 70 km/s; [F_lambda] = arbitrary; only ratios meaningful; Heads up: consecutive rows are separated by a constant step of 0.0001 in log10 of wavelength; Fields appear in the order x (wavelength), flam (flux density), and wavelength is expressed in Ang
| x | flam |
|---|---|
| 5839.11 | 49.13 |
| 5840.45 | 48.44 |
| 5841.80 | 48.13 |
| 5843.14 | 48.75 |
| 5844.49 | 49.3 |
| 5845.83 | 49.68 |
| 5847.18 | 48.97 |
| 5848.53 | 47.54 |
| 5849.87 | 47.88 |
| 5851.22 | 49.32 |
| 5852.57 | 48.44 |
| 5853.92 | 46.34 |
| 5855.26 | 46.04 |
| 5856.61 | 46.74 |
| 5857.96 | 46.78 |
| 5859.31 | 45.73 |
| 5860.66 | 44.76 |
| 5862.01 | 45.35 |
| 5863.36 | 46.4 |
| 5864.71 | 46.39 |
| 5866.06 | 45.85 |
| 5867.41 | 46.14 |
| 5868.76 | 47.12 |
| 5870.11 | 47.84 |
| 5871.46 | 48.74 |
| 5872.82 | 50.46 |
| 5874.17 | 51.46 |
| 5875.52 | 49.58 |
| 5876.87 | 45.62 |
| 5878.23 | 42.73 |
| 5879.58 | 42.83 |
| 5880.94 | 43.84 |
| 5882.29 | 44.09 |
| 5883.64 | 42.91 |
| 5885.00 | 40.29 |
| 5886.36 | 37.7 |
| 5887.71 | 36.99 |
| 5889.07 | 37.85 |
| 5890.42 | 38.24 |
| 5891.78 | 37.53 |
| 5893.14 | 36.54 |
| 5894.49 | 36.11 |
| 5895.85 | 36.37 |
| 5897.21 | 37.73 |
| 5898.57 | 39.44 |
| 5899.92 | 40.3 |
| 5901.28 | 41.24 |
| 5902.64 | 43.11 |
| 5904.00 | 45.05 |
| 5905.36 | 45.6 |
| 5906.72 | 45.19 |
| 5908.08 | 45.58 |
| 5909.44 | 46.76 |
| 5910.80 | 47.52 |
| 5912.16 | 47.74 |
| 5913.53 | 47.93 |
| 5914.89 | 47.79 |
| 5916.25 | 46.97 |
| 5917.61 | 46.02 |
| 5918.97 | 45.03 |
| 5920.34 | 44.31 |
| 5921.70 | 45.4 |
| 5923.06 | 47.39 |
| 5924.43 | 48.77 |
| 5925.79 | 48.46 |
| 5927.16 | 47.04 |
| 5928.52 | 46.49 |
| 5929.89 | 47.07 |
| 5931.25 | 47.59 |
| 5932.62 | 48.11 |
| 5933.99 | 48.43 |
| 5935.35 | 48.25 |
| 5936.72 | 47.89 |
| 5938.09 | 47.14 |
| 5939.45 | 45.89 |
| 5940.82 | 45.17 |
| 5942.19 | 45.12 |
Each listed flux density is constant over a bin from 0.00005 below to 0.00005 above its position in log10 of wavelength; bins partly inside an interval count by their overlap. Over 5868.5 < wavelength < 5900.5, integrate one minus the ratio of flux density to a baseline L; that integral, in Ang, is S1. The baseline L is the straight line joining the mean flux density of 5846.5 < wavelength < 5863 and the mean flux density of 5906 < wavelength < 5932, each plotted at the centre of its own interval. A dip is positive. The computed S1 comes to 3.3 Ang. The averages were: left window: 47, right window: 46.8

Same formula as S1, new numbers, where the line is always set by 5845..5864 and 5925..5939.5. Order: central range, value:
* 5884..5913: 3.8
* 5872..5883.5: 0.3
